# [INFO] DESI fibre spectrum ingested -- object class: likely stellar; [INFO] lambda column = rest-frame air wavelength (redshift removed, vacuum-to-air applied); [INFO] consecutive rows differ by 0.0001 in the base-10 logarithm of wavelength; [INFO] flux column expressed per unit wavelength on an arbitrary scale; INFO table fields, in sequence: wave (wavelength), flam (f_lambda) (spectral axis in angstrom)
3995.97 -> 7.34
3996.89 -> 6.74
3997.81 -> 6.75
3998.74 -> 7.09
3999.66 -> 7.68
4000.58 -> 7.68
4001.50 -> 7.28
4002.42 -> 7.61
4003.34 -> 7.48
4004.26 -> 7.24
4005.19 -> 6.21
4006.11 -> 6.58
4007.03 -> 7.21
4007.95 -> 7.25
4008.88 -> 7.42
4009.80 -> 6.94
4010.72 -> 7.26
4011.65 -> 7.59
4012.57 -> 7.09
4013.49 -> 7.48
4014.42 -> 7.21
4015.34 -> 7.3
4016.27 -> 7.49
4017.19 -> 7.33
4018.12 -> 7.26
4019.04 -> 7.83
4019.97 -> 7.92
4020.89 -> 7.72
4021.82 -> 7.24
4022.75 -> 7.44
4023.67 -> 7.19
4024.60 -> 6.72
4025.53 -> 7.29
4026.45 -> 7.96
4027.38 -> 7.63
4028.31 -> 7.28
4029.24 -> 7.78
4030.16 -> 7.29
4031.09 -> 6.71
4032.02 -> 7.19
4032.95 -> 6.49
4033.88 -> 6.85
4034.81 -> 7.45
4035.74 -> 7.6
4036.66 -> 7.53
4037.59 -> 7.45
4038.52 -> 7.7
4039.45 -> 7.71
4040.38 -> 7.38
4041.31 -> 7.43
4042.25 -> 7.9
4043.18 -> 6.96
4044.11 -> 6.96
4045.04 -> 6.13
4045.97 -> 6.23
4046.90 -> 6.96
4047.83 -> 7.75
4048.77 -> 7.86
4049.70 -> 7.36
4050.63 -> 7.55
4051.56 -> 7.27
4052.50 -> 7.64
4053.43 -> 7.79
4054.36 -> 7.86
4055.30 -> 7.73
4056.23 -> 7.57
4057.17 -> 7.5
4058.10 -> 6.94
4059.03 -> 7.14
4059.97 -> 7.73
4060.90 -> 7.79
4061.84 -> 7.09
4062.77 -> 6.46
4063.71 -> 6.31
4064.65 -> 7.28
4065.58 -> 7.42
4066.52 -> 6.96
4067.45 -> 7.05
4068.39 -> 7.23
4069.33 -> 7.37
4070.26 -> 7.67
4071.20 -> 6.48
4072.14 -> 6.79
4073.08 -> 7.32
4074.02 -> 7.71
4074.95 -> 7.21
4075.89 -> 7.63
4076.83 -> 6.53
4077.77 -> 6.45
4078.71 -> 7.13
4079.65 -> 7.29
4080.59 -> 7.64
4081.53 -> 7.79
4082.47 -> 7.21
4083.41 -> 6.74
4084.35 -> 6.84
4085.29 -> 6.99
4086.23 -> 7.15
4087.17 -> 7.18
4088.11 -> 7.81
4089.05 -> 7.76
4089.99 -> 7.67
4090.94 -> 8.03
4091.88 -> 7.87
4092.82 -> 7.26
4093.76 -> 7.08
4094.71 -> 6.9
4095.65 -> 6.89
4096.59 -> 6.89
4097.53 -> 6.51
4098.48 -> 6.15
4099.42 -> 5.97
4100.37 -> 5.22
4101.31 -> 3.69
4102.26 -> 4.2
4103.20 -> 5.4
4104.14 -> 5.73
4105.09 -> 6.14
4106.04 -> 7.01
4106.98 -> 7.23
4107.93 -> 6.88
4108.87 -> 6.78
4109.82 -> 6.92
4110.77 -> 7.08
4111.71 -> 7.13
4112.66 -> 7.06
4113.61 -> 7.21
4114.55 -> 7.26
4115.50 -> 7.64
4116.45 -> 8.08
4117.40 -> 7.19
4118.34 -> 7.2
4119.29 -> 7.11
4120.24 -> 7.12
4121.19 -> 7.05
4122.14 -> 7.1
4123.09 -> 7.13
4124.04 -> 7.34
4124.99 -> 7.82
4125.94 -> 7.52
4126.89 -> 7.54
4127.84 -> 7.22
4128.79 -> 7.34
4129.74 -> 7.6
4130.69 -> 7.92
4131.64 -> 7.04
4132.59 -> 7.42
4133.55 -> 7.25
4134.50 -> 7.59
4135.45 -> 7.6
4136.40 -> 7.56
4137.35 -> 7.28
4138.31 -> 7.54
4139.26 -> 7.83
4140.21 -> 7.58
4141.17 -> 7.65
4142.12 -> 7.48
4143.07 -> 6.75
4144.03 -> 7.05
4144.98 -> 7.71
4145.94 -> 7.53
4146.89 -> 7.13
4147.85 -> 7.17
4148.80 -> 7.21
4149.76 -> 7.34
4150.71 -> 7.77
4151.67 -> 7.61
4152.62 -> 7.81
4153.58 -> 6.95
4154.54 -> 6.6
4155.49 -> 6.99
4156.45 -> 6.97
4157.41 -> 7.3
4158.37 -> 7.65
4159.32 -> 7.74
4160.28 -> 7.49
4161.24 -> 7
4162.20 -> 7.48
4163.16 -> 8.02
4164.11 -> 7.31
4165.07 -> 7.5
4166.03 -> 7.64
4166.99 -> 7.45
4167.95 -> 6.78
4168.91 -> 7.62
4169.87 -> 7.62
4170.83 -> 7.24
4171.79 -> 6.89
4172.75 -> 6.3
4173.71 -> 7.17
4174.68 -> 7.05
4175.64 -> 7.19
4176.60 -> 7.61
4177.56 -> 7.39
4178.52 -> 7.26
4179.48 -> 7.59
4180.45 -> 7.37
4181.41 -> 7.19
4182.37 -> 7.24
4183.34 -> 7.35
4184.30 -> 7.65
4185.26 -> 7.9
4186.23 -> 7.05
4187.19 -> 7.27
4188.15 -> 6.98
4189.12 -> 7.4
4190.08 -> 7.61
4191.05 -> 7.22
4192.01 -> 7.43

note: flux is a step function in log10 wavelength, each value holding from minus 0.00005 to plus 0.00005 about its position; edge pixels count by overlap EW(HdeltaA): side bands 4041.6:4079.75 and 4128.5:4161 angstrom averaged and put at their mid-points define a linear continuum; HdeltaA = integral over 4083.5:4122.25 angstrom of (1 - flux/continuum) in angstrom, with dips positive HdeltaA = 2.5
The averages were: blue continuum 7.22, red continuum 7.39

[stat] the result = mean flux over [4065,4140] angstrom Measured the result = 7.07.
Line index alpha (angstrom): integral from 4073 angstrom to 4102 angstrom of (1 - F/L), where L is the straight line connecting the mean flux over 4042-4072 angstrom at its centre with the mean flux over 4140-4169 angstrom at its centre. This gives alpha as 1.3 angstrom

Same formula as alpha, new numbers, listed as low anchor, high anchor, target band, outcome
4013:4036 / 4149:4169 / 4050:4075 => 0.2 angstrom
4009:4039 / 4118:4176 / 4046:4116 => 3.0 angstrom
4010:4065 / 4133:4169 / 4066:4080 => 0.4 angstrom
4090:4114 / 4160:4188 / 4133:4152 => -1.2 angstrom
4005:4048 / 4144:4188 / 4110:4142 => -0.3 angstrom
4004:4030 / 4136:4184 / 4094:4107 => 2.4 angstrom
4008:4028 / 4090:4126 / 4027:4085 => -0.9 angstrom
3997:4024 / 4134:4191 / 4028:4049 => 0.2 angstrom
